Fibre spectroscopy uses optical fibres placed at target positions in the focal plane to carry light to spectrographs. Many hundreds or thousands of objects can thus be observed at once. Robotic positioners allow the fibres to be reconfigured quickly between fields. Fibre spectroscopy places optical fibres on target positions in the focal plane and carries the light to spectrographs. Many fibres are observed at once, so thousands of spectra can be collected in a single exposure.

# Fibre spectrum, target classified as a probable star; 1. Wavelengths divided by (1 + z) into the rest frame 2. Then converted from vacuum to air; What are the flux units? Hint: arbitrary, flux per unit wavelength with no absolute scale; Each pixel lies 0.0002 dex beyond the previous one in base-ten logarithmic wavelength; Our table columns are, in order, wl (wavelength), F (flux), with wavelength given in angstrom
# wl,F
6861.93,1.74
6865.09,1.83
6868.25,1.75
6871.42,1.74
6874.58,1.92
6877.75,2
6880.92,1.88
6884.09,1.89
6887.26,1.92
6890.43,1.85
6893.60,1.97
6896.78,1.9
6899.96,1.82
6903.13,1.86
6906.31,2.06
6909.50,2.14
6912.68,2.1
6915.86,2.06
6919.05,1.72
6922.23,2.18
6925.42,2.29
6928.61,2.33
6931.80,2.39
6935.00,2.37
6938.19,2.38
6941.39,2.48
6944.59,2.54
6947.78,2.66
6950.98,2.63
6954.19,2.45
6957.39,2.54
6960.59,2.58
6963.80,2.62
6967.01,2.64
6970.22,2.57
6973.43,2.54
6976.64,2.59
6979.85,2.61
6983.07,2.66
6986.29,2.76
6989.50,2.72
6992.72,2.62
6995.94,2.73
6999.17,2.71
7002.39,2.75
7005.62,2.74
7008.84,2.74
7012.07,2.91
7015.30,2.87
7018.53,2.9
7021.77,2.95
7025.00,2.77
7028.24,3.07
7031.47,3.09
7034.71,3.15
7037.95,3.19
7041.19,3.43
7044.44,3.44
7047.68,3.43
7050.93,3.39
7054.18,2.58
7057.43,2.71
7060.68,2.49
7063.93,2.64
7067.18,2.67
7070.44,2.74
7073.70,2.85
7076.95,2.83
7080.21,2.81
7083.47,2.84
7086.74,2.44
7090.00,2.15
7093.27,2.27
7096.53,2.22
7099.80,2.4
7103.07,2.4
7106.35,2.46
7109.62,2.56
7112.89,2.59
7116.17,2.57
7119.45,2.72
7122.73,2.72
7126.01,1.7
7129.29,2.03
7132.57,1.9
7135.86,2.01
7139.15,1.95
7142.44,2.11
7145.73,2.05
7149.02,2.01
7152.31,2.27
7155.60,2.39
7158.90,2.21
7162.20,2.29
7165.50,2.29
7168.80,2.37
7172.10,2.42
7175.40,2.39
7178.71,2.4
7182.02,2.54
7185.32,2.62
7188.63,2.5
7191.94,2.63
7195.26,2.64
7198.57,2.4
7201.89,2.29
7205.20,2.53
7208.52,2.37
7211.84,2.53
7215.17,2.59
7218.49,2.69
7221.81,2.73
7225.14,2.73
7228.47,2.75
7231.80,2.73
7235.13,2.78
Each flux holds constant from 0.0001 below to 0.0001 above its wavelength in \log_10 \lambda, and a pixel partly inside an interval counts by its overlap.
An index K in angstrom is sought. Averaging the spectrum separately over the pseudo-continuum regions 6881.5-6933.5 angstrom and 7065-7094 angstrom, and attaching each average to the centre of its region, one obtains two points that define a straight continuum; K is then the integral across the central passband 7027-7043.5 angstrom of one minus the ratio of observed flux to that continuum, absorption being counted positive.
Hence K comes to -4.8 angstrom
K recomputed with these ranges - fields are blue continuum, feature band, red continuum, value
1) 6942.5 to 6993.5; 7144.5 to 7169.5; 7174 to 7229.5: 3.2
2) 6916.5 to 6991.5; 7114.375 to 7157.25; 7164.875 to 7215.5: 4.9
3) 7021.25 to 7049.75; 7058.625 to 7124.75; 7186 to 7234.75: 9.4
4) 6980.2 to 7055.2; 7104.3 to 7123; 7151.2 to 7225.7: 0.6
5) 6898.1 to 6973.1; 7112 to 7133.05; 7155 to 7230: 1.0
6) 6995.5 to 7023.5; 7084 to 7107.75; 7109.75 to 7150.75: 0.2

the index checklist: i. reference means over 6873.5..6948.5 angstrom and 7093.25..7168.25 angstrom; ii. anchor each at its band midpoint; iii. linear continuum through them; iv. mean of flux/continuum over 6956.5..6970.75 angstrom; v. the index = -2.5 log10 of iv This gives -0.21 mag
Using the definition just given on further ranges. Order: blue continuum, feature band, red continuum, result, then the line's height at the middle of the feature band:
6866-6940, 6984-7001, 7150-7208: -0.25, 2.15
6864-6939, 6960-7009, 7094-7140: -0.24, 2.13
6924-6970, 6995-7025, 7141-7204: -0.15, 2.46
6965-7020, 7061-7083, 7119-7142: -0.16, 2.37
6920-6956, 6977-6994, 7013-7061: 0.02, 2.72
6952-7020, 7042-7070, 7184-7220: -0.12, 2.63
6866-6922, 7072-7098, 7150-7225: -0.13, 2.27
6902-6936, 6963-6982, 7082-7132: -0.18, 2.21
